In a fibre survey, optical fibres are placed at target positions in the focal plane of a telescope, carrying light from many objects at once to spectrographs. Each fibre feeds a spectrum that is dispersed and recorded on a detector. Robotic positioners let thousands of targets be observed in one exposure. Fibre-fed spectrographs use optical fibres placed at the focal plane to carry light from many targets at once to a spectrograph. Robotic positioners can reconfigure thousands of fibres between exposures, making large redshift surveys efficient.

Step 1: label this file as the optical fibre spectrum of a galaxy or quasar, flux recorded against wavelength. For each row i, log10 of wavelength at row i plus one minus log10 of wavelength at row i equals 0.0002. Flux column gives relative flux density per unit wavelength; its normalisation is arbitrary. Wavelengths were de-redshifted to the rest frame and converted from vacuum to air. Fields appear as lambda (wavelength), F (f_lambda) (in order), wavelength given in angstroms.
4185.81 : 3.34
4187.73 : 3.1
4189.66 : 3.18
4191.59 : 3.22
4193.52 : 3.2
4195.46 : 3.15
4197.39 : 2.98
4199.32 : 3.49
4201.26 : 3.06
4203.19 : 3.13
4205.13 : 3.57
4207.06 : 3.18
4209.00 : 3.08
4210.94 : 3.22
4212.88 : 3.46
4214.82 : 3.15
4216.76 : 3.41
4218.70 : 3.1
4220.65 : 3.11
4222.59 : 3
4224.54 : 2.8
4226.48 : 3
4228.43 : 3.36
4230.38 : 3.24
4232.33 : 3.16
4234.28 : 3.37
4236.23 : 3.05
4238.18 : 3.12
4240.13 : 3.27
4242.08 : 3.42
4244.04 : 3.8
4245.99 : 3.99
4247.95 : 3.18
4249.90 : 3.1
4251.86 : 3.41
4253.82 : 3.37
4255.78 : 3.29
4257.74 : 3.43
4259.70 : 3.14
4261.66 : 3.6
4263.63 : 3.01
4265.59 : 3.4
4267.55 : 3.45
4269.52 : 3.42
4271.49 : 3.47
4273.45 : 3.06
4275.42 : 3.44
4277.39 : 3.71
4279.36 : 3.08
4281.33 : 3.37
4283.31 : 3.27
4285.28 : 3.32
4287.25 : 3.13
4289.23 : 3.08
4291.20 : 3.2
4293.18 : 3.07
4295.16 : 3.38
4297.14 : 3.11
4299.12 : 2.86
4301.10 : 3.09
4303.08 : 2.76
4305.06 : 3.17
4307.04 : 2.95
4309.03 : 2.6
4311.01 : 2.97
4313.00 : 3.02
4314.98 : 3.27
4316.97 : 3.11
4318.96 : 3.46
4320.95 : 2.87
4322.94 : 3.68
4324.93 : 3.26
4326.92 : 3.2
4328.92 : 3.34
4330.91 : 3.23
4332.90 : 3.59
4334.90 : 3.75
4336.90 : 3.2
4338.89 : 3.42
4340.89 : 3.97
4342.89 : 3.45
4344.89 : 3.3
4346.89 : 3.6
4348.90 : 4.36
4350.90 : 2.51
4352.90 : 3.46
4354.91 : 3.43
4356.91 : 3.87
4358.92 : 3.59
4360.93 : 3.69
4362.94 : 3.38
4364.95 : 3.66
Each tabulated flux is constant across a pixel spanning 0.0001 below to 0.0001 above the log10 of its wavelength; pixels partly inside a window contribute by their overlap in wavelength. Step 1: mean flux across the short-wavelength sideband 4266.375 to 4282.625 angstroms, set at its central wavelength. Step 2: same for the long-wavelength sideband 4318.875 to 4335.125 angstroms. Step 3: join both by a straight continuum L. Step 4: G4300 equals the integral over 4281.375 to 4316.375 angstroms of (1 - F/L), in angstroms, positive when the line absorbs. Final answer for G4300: 2.9 angstroms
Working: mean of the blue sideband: 3.37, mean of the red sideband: 3.35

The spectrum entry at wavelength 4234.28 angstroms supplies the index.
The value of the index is 3.37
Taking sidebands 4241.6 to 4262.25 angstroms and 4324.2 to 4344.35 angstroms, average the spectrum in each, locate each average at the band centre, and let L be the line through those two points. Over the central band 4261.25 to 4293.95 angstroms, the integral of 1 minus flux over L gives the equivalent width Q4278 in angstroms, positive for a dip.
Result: 1.30 angstroms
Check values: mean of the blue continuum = 3.43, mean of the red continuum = 3.44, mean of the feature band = 3.29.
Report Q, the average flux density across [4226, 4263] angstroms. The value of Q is 3.33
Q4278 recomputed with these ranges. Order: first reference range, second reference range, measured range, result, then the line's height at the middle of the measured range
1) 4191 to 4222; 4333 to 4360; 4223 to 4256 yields 0.07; 3.29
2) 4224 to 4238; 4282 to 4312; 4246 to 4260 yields -0.93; 3.12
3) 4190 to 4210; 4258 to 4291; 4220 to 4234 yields 0.58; 3.24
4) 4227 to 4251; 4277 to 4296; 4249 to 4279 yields -0.57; 3.29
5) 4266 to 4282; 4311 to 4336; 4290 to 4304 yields 1.14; 3.34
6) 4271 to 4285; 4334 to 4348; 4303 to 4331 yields 2.62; 3.46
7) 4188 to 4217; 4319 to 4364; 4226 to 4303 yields 1.06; 3.33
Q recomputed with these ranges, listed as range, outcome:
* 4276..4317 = 3.12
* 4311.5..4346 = 3.36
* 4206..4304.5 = 3.25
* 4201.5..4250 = 3.25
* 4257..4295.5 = 3.3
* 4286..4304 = 3.08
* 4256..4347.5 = 3.27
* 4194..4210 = 3.2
